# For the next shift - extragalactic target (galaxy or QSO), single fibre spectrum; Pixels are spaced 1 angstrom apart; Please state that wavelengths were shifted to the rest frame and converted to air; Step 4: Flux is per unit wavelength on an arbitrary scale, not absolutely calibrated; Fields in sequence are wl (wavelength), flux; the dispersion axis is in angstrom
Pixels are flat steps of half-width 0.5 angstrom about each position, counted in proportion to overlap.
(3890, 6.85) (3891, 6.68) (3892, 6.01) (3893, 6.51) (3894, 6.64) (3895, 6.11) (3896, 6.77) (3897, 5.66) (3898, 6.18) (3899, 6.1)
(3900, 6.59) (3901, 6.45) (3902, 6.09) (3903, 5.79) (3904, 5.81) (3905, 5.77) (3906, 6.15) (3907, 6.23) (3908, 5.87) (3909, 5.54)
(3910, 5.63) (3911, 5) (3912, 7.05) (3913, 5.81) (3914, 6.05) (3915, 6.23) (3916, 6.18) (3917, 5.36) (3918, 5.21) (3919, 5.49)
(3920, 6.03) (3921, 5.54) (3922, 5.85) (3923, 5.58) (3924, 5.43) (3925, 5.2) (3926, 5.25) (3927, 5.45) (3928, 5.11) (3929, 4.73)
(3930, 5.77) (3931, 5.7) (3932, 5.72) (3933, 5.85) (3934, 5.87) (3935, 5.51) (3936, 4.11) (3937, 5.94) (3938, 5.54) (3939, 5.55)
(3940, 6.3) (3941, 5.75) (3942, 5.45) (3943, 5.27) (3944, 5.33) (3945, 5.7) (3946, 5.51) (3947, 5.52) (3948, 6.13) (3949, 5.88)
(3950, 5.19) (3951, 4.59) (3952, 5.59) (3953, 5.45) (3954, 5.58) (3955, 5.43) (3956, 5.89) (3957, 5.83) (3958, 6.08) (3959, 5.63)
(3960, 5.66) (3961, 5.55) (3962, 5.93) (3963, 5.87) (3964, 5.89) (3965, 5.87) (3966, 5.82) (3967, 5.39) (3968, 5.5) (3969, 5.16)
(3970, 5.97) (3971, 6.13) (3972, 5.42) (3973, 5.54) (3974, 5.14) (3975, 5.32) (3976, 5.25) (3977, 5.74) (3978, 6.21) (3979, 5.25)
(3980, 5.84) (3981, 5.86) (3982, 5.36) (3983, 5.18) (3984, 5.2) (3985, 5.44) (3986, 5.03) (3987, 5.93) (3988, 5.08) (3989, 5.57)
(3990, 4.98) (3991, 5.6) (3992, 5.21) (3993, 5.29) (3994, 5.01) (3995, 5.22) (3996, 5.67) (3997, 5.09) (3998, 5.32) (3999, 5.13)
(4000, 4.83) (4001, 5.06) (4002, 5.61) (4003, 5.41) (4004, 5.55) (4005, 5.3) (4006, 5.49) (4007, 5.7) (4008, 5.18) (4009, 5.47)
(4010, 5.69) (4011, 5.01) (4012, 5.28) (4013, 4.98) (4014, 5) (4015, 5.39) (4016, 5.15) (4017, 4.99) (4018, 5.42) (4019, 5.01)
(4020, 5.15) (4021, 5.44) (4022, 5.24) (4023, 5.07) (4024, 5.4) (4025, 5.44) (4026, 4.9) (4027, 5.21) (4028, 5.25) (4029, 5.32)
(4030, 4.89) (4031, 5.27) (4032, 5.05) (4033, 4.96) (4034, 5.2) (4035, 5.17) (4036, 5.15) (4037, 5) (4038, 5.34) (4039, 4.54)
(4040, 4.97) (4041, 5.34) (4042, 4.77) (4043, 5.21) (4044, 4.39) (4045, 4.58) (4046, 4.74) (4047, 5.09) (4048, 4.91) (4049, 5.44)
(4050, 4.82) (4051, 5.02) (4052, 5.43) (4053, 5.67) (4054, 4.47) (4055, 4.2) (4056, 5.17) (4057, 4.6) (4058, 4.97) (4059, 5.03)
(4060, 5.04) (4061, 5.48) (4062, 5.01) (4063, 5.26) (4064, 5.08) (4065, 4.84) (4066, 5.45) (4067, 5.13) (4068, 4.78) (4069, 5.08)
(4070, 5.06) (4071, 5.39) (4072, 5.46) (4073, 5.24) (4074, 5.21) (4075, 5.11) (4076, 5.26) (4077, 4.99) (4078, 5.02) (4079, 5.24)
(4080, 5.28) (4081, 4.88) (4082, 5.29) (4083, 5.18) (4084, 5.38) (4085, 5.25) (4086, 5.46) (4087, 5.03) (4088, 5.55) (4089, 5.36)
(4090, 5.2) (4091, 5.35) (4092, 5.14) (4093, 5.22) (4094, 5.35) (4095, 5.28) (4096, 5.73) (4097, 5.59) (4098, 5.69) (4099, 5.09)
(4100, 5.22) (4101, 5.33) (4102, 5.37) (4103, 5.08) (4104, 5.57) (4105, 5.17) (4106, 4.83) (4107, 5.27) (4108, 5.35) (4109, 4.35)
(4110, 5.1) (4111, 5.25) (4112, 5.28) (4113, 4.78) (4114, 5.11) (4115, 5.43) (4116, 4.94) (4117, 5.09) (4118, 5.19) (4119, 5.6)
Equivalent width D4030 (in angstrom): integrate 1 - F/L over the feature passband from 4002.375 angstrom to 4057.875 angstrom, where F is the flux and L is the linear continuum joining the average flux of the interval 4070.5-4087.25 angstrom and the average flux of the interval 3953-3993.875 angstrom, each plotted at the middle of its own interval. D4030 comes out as 2.6 angstrom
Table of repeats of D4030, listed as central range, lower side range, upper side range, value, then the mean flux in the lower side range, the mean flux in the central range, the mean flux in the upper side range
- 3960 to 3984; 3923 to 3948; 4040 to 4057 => -1.3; 5.5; 5.61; 4.94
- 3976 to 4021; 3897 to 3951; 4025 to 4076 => -0.1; 5.69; 5.34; 5.06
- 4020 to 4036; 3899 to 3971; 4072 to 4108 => 0.7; 5.68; 5.19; 5.27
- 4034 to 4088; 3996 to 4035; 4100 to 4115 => 1.2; 5.24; 5.08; 5.14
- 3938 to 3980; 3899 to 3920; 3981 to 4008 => -0.3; 5.92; 5.62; 5.33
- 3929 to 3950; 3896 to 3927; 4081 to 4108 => 0.6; 5.85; 5.59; 5.3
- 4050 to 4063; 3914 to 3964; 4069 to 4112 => 0.8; 5.59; 5.01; 5.24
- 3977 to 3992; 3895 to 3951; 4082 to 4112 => 0.2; 5.72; 5.47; 5.27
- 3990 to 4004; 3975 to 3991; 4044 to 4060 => 0.2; 5.46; 5.27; 4.93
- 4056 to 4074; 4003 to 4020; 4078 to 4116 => 0.5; 5.29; 5.12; 5.24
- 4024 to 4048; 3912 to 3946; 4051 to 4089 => 0.9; 5.59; 5.04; 5.14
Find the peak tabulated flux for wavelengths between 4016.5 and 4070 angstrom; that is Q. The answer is 5.67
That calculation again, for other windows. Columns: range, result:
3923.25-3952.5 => 6.3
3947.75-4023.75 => 6.21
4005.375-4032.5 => 5.7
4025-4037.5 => 5.44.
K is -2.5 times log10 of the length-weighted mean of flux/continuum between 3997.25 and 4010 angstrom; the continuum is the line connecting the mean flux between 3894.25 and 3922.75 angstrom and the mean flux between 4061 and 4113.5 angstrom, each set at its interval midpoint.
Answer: 0.04 mag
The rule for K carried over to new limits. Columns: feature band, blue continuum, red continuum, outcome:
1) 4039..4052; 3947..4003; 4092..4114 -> 0.09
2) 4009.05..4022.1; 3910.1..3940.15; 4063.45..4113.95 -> 0.03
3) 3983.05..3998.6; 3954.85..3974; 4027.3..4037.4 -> 0.04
